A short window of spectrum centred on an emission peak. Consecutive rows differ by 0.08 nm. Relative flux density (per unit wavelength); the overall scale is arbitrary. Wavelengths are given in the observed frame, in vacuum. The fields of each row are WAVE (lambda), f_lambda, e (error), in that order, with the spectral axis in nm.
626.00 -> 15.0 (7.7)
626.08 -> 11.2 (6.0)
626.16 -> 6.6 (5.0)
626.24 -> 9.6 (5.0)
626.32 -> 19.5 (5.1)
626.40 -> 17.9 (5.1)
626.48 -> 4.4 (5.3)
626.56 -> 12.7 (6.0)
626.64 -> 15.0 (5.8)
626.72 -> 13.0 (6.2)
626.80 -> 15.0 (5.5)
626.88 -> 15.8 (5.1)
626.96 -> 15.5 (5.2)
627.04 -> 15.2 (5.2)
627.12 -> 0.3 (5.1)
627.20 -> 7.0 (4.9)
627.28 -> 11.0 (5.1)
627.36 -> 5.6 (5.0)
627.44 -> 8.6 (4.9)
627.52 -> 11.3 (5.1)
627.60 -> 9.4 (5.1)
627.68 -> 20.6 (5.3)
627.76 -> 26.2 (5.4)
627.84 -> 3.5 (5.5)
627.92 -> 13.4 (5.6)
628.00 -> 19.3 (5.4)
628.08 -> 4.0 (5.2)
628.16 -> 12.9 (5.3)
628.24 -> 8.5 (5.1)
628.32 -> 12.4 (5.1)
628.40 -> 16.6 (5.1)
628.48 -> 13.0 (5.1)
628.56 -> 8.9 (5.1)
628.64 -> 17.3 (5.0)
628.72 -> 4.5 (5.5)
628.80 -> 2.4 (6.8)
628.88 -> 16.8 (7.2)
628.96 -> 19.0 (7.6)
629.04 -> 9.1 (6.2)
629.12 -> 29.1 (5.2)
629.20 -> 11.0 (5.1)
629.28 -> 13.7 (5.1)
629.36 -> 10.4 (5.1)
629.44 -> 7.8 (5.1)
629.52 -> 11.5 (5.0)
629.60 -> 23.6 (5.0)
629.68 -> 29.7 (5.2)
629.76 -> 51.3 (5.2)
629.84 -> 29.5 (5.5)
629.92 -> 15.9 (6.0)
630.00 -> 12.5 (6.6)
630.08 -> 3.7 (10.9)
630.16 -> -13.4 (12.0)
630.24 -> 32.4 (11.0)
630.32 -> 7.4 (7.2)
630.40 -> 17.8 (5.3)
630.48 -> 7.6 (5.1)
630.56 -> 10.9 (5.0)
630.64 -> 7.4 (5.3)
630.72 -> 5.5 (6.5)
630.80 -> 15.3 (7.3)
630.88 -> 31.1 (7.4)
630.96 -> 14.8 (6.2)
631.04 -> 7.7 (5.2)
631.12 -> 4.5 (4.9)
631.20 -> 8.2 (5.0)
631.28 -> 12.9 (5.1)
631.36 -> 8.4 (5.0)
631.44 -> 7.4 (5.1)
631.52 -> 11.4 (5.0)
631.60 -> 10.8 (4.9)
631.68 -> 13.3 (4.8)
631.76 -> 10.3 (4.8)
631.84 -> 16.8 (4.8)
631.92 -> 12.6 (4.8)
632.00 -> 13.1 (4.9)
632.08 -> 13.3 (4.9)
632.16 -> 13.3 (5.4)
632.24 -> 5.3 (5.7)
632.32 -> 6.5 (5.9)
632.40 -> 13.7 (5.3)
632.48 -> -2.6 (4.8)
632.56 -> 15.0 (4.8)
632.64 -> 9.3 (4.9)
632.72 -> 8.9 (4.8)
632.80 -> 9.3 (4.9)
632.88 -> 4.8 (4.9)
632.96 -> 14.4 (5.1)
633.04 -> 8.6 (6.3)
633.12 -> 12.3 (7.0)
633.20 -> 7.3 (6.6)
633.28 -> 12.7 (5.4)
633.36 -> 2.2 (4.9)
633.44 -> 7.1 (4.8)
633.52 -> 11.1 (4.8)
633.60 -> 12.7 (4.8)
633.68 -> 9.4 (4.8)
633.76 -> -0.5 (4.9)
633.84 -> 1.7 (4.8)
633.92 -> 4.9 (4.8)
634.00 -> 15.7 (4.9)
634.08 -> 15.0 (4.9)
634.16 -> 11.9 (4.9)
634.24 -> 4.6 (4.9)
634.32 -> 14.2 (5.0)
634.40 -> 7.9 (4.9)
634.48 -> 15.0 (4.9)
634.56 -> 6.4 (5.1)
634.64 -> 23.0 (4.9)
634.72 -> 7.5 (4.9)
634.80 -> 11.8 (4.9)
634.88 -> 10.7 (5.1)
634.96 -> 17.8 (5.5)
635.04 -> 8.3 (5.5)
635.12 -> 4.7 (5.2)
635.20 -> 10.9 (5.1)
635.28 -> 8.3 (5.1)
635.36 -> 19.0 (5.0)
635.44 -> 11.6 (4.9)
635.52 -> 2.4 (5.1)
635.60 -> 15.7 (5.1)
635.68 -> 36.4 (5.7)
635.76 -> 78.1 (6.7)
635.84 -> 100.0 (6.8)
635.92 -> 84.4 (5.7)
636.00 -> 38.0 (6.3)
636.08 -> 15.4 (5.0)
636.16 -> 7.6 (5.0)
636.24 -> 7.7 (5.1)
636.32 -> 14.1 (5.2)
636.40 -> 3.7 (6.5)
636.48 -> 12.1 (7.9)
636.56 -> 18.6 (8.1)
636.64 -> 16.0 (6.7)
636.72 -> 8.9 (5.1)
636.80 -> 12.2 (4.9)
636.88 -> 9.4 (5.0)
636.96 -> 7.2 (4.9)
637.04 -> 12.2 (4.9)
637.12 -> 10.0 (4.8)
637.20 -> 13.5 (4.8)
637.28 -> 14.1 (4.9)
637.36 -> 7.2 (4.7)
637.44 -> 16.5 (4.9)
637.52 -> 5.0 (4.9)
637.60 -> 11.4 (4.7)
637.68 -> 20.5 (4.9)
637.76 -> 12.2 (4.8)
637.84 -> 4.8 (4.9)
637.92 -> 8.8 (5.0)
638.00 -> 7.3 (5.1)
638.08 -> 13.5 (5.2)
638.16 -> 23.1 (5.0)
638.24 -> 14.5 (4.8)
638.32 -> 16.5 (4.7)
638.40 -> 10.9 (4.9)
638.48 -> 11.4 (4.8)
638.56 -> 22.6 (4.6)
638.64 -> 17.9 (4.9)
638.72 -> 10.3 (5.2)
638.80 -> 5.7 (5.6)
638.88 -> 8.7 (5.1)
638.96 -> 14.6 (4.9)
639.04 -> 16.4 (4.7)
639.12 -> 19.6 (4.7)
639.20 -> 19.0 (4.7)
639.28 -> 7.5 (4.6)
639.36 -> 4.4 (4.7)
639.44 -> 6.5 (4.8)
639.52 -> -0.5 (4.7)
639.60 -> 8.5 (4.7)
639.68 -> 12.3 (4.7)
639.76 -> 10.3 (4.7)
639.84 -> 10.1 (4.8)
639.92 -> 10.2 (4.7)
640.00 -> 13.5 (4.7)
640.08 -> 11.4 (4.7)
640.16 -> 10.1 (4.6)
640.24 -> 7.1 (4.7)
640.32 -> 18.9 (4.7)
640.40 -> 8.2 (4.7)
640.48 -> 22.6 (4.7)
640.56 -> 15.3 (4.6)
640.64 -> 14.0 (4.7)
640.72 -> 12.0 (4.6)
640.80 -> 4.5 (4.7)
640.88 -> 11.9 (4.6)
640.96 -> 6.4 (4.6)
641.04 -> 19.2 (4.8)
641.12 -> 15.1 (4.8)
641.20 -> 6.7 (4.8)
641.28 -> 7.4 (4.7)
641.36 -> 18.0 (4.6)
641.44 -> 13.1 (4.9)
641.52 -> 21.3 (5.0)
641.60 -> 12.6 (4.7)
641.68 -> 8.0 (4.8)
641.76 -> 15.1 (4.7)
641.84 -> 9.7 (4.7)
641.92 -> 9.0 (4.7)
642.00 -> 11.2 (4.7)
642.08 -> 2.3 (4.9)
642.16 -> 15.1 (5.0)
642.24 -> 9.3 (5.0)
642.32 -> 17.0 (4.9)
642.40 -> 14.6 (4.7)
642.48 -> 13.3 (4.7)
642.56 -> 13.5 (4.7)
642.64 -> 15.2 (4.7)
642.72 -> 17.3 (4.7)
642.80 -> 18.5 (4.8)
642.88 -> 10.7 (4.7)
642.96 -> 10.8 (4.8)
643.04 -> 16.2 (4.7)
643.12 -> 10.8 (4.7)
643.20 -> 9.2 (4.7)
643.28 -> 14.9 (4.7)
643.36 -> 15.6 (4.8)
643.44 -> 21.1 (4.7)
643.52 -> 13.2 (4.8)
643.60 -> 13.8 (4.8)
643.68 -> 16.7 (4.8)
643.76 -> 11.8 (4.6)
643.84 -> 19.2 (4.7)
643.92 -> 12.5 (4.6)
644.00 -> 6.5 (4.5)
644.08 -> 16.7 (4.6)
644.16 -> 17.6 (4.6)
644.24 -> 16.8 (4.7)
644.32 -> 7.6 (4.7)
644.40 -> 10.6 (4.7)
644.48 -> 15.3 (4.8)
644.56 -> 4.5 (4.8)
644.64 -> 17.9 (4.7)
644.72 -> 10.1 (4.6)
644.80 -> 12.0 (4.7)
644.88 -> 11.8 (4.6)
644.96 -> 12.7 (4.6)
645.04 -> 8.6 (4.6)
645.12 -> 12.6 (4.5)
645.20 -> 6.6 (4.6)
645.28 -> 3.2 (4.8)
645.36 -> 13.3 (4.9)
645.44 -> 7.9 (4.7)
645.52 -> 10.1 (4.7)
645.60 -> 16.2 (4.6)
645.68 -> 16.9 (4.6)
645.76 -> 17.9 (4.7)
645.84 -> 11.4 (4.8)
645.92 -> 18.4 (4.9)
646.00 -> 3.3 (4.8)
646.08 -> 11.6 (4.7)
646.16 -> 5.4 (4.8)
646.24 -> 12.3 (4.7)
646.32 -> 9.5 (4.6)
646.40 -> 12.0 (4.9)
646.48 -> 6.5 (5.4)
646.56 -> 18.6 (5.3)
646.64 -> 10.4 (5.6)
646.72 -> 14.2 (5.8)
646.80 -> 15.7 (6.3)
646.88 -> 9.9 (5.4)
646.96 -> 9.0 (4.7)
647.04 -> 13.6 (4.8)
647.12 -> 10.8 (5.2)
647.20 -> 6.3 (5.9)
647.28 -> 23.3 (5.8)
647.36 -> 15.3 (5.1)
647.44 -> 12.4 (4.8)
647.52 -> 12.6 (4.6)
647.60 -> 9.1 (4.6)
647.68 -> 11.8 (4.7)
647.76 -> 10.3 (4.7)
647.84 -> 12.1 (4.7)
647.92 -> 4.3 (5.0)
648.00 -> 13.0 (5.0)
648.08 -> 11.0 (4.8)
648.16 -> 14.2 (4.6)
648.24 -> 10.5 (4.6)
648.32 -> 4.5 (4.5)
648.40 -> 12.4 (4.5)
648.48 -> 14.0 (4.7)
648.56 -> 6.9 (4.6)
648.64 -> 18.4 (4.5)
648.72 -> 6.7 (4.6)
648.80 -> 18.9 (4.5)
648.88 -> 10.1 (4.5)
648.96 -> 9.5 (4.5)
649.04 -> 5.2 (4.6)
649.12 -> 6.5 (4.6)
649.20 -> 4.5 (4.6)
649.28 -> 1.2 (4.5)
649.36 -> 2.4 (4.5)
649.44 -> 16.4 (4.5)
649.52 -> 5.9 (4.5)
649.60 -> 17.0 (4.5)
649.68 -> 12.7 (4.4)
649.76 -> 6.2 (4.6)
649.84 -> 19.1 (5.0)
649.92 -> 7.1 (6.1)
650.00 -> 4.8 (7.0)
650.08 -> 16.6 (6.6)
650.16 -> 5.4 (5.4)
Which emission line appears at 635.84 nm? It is [O III]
